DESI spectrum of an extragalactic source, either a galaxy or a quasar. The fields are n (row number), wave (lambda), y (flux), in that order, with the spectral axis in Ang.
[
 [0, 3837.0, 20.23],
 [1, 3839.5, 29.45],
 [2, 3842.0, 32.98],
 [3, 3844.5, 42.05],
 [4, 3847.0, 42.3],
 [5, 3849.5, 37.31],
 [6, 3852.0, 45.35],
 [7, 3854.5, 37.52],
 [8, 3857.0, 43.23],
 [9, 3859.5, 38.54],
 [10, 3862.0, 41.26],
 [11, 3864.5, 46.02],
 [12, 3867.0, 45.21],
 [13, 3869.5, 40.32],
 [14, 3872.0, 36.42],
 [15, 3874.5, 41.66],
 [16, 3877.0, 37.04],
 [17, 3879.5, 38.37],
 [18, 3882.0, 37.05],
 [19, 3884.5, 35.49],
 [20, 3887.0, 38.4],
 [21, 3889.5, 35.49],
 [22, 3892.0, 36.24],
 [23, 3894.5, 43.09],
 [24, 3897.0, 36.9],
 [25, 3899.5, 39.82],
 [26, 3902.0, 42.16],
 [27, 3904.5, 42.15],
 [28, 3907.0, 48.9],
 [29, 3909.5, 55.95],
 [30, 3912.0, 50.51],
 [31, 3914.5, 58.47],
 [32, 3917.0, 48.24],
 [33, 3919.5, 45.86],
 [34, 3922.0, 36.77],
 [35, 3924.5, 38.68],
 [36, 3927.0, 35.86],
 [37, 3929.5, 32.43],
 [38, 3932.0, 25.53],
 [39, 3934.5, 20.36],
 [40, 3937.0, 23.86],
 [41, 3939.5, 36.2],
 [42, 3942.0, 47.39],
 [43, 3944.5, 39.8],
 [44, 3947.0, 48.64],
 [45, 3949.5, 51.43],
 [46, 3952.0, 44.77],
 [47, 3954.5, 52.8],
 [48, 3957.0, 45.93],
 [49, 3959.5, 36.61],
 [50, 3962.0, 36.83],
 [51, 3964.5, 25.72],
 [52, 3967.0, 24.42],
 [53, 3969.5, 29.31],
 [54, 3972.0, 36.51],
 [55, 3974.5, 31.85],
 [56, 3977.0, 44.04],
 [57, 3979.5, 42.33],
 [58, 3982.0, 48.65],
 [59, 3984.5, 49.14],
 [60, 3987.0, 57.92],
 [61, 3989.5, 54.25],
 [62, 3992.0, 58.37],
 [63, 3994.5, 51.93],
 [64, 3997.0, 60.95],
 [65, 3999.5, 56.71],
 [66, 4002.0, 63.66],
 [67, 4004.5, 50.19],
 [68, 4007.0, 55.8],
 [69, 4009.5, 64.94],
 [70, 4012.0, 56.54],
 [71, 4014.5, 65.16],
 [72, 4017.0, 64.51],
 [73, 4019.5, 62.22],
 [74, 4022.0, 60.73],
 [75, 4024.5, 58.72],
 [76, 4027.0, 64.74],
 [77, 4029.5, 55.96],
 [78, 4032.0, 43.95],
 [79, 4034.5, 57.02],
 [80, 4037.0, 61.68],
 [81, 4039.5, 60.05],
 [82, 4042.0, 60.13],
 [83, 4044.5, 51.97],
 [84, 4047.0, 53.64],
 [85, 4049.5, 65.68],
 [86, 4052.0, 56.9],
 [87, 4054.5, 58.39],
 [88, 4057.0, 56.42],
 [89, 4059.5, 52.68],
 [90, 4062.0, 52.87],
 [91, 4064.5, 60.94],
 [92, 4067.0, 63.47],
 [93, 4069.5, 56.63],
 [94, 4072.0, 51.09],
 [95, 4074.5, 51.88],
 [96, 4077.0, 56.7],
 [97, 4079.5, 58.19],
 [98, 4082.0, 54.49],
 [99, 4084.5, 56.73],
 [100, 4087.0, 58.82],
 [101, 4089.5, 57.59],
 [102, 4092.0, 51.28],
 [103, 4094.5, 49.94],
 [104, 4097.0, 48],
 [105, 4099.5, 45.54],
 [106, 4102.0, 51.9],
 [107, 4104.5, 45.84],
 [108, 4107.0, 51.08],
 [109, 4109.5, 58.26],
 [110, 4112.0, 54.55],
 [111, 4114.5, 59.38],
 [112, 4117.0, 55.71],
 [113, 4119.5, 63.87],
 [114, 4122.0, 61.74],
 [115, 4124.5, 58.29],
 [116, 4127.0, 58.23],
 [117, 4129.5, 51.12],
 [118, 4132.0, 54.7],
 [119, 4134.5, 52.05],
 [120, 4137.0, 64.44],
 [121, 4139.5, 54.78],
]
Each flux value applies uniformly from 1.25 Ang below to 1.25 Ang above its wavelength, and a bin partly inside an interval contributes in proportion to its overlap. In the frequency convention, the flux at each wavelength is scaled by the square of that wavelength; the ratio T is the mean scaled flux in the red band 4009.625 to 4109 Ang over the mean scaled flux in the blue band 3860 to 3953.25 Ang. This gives 1.5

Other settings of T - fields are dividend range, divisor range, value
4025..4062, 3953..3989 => 1.46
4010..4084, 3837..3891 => 1.64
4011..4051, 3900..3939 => 1.55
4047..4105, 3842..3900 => 1.54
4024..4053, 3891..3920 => 1.34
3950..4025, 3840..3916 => 1.27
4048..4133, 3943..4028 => 1.17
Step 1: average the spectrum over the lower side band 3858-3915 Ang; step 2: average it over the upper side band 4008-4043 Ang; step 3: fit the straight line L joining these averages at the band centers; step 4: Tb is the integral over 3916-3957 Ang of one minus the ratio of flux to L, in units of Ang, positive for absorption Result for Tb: 7.5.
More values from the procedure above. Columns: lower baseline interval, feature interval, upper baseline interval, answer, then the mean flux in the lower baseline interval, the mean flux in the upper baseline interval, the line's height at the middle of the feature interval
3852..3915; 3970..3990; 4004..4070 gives 2.91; 41.7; 58.3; 52.2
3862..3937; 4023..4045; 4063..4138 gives -3.08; 40.1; 55.4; 50.3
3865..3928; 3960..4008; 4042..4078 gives 3.76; 41.9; 56.5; 49.7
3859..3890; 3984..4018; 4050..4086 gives -4.98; 39.4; 56.5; 50.6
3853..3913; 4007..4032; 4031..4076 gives -3.25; 41.1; 56.5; 53.4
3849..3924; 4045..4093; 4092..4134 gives -4.40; 42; 54.1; 51.8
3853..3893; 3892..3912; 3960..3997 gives -1.87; 39.3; 42.8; 40.3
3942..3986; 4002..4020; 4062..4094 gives -4.92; 40.8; 56.2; 47.2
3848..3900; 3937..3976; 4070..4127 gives 5.44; 39.6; 54.7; 45.1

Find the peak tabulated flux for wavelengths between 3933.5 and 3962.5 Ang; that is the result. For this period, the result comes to 52.8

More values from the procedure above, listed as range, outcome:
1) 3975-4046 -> 65.16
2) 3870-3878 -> 41.66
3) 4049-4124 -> 65.68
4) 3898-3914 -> 55.95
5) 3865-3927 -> 58.47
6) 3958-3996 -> 58.37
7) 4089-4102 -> 57.59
